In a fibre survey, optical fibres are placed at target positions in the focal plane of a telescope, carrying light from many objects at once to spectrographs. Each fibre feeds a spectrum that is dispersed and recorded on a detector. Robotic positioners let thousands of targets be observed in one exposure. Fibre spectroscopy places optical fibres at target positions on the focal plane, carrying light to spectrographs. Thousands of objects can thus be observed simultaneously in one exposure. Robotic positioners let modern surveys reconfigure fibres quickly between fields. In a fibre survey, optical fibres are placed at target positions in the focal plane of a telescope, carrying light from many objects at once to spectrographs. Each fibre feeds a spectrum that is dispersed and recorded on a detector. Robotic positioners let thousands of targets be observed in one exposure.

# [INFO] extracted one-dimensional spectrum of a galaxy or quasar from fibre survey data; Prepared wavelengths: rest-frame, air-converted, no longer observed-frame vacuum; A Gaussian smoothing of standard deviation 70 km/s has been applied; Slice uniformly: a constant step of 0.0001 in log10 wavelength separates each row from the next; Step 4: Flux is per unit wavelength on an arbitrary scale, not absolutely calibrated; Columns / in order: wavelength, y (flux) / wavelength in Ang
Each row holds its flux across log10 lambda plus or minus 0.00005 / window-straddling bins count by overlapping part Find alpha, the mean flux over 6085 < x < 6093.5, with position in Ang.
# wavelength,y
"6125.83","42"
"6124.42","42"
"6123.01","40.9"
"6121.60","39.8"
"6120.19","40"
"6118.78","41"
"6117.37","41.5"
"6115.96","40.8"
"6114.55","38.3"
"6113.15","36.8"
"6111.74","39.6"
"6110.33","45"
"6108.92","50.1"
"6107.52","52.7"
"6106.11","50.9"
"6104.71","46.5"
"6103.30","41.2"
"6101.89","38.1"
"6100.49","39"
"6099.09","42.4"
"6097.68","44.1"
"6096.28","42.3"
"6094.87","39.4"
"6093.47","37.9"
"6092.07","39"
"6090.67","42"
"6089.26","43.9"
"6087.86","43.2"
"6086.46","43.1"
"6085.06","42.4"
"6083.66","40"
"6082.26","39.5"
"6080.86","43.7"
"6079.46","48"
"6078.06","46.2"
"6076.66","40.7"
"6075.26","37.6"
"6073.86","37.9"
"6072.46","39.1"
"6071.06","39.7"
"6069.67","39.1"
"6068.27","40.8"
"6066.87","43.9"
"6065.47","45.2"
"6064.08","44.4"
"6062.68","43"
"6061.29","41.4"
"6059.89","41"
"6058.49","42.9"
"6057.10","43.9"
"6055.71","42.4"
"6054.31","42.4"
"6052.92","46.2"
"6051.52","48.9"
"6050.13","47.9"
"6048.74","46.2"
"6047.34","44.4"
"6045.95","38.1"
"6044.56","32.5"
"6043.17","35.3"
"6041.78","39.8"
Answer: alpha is 41.9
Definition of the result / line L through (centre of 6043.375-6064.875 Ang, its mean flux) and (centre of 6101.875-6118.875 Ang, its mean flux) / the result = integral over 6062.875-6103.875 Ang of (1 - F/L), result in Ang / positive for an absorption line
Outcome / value 1.6 Ang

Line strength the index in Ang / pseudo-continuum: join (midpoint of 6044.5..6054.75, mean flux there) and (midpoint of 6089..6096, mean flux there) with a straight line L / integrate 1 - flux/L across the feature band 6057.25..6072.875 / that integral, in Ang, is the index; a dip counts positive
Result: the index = 0.3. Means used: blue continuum 44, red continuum 40.3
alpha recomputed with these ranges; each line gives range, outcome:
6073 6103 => 41.4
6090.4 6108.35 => 42.8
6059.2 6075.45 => 41.2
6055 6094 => 41.9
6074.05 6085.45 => 42.1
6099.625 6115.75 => 43.4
